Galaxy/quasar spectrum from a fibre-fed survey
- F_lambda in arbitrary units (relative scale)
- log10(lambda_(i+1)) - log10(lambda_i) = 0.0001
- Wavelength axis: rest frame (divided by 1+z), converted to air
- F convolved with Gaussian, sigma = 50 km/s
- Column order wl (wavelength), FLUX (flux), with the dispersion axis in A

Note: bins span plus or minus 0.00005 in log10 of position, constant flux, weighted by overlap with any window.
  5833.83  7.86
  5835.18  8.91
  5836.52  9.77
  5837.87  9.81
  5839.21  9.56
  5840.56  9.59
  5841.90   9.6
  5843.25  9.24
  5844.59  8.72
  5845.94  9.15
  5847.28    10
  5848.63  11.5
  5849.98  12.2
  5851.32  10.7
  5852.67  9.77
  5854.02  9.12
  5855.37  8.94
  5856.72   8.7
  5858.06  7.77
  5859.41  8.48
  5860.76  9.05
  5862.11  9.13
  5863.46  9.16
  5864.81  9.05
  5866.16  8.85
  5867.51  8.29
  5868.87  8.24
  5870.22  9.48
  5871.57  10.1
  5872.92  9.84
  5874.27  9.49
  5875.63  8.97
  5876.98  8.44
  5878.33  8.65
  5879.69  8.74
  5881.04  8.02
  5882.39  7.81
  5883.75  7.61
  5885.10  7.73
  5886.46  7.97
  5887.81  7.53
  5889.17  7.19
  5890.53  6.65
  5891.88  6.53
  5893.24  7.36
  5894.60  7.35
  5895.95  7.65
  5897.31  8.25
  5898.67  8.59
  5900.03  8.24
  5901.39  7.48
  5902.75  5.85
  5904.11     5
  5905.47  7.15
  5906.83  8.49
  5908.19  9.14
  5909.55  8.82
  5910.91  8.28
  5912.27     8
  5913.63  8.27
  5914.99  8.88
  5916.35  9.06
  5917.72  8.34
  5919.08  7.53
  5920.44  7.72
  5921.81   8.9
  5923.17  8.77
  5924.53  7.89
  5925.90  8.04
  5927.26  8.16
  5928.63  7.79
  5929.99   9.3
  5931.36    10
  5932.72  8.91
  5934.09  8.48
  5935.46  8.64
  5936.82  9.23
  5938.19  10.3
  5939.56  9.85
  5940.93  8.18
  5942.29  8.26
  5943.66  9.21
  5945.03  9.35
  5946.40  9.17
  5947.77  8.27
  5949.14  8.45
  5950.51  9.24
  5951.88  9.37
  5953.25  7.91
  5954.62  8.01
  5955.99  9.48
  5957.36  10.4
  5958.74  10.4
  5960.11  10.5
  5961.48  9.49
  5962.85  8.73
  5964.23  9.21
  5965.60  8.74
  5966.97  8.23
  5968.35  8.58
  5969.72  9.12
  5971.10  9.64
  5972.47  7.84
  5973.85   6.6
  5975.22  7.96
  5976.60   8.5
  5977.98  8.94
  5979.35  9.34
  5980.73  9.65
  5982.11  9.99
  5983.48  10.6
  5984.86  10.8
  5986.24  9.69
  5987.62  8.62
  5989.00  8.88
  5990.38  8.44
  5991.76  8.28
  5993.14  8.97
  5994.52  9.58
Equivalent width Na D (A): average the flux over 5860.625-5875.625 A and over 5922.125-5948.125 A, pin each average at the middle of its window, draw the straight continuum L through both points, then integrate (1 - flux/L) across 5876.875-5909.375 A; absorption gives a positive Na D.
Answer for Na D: 5.0 A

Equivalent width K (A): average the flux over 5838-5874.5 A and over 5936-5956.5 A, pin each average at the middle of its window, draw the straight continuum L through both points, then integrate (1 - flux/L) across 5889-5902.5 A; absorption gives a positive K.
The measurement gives 2.5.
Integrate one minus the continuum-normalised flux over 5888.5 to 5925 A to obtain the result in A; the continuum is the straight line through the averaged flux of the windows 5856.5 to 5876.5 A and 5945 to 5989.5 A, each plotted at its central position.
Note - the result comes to 4.8 A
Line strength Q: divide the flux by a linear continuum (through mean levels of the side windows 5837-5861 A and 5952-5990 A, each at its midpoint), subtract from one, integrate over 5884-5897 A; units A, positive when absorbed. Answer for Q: 2.8 A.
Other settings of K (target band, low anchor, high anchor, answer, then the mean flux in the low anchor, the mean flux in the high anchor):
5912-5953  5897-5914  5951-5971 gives -1.2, 7.79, 9.17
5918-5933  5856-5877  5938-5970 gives 1.0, 8.96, 9.08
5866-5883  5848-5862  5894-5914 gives 0.1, 9.6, 7.77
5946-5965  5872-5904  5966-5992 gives -1.1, 7.87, 8.94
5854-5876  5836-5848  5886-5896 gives -1.5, 9.5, 7.24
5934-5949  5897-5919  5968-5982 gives -1.2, 7.97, 8.67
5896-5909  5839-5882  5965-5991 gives 2.2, 9.25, 8.96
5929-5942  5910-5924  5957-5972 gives -0.6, 8.38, 9.32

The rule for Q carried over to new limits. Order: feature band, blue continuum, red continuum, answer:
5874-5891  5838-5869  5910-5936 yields 1.8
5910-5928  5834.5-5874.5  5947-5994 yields 1.8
